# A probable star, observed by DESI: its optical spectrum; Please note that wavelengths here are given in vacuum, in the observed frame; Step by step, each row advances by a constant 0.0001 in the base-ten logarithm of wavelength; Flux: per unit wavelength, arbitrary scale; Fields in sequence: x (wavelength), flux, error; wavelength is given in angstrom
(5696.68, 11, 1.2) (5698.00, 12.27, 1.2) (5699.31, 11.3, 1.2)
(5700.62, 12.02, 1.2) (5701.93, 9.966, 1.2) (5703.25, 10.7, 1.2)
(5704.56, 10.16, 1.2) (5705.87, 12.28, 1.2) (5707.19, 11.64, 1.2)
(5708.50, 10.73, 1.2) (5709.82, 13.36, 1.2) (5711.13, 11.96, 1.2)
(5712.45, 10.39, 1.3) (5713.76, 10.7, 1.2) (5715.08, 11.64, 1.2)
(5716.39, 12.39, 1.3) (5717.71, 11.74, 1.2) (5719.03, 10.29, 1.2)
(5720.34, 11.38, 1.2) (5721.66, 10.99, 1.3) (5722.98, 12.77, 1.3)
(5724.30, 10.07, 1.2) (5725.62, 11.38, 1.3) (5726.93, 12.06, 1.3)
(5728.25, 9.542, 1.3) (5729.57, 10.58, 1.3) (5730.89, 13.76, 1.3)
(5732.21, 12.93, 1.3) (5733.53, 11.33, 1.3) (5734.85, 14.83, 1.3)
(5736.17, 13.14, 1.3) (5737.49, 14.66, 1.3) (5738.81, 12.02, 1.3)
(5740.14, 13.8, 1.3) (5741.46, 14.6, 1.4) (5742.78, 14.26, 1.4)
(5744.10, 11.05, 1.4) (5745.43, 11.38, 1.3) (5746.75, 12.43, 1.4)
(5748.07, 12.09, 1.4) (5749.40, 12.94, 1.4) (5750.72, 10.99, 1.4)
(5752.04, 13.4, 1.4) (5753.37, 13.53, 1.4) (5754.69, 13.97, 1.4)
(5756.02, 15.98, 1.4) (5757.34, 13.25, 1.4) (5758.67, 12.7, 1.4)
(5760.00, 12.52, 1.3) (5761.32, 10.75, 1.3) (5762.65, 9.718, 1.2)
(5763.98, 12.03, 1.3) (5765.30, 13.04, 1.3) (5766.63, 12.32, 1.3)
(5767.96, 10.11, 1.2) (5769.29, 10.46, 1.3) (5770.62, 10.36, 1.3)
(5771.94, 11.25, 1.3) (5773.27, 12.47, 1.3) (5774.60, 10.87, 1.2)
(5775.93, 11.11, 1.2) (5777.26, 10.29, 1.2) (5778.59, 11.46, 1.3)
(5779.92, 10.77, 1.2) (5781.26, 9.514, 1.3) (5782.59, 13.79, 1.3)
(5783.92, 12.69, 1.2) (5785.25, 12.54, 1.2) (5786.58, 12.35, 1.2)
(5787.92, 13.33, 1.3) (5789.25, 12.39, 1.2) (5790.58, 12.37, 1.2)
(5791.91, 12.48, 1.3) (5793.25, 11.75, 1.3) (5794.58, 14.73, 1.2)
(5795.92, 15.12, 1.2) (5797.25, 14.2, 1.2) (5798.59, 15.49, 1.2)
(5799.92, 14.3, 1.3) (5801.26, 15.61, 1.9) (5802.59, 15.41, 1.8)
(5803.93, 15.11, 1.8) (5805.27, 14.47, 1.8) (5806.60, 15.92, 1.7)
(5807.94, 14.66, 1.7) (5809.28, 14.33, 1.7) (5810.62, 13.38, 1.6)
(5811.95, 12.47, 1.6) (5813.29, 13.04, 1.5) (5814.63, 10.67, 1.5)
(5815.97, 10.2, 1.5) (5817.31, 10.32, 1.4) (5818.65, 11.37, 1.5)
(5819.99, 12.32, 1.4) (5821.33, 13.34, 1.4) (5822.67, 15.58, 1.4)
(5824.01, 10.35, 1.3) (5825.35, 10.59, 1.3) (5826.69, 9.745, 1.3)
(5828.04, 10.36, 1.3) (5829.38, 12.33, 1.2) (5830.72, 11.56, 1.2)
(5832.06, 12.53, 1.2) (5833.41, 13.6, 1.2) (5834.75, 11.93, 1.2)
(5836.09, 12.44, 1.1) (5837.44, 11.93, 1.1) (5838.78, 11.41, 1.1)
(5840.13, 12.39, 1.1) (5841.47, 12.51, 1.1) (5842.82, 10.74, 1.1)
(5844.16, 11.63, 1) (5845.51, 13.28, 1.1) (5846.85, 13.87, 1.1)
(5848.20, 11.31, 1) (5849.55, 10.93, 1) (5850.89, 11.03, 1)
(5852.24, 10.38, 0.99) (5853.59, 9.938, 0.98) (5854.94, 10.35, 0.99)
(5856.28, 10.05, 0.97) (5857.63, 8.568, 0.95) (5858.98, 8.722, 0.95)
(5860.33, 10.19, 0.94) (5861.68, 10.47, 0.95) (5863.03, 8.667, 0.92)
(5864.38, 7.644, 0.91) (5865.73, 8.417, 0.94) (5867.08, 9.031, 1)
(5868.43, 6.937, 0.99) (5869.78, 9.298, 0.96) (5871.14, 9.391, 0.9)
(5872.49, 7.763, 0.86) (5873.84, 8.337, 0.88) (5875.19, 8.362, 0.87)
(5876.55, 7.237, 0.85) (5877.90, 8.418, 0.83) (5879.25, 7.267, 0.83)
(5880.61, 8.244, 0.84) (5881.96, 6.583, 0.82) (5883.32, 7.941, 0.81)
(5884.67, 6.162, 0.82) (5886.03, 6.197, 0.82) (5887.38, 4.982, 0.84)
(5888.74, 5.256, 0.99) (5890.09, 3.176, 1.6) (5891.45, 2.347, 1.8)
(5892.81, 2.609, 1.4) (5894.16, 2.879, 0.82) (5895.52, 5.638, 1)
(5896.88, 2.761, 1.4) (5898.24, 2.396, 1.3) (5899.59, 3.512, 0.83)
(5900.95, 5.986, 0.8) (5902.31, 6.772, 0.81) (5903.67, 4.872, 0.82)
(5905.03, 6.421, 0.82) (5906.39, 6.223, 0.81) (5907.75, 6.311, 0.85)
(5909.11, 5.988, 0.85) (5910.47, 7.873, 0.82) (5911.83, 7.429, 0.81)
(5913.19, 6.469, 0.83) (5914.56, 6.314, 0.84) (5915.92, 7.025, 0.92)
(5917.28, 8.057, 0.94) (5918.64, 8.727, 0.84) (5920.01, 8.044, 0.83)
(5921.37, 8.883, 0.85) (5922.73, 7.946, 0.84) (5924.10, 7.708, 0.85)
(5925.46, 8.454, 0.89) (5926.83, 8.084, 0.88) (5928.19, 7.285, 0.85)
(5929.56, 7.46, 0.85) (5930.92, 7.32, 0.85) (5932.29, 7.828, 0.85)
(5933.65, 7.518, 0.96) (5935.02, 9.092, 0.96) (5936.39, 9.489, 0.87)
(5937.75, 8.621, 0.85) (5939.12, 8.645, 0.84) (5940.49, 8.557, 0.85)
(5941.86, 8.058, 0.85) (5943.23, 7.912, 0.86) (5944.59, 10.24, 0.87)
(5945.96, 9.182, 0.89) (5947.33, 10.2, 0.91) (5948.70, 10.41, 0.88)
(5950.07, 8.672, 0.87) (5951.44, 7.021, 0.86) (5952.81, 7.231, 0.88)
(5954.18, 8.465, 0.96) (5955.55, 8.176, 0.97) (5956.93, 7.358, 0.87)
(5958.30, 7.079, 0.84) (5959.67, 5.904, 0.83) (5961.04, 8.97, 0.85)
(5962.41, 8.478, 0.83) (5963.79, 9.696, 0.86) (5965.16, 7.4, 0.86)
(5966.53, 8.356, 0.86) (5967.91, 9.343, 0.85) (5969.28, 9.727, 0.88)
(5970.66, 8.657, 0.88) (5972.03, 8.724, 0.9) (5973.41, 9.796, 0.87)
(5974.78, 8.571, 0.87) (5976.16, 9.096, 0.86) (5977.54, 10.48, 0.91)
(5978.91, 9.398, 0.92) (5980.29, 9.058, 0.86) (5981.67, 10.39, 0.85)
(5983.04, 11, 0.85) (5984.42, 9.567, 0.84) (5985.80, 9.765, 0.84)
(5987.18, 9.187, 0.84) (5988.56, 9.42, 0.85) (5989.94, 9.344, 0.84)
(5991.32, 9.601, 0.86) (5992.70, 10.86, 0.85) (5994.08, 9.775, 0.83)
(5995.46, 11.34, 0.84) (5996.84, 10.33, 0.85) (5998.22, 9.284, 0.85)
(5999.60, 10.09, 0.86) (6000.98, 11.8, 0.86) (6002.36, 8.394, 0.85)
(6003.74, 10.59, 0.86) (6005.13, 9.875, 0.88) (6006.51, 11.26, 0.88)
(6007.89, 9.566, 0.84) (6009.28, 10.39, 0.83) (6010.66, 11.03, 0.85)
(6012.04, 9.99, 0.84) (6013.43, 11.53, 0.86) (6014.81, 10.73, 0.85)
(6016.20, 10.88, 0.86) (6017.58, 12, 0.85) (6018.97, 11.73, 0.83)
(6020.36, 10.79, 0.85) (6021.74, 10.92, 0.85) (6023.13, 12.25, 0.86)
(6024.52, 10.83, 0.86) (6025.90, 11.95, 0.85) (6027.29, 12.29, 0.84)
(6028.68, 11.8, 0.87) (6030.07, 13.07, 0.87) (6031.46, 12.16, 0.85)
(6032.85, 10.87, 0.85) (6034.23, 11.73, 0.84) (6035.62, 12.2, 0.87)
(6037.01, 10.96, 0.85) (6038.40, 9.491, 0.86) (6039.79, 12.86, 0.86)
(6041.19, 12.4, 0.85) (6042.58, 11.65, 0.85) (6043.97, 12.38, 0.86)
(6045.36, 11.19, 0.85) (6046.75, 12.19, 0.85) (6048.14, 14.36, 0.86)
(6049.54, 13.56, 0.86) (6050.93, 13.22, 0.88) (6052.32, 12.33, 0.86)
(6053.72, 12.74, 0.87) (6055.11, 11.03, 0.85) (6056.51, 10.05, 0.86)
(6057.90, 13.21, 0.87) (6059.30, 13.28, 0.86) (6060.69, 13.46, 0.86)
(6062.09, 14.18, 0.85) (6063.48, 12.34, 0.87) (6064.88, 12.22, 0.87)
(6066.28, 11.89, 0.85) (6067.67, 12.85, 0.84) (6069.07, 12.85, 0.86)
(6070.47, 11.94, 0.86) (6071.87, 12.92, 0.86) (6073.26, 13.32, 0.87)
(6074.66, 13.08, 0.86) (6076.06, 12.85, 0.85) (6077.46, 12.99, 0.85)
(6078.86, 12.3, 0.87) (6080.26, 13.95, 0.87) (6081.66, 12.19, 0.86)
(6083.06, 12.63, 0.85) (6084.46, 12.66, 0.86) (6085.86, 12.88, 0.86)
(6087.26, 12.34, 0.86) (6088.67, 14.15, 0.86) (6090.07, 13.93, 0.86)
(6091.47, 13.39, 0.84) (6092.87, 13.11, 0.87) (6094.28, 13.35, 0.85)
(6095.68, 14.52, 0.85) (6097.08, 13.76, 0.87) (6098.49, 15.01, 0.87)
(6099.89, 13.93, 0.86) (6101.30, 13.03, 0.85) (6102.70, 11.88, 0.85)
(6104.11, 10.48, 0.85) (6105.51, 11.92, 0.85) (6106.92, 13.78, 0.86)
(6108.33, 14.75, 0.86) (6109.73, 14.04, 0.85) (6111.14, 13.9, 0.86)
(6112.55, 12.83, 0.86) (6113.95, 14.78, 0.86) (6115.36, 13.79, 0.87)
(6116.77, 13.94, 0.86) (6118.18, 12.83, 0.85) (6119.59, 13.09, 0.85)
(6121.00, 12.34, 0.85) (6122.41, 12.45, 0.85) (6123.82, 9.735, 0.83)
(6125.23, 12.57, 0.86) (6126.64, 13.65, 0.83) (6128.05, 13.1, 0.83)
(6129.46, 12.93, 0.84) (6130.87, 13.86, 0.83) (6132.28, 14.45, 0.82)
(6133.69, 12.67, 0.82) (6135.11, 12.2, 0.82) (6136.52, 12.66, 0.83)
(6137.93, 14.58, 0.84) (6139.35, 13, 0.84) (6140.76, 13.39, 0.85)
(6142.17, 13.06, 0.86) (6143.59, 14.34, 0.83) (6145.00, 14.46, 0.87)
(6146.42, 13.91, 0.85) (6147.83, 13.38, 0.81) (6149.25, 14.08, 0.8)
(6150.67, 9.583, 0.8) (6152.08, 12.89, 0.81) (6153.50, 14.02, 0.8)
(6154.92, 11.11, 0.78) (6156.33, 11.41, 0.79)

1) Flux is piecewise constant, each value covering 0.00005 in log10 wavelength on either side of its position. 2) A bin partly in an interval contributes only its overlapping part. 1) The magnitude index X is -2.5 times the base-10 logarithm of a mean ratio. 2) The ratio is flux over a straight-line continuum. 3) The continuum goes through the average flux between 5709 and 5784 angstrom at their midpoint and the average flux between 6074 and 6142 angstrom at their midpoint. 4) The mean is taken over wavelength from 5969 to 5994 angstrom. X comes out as 0.310 mag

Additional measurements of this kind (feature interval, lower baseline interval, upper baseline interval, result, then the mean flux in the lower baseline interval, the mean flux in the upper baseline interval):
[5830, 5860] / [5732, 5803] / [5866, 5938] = -0.222 mag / 12.6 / 6.81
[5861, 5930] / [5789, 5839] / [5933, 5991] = 0.491 mag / 12.9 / 8.87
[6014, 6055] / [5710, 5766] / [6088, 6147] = 0.103 mag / 12.3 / 13.3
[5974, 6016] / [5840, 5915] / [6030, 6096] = 0.077 mag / 7.72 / 12.6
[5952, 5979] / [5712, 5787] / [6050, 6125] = 0.426 mag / 12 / 13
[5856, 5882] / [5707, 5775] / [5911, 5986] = 0.163 mag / 12.1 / 8.49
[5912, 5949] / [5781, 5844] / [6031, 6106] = 0.470 mag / 12.8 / 12.6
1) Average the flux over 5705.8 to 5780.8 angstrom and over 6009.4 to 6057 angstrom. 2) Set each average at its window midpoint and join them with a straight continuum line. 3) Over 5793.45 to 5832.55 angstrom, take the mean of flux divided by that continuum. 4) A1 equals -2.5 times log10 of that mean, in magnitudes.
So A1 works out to -0.099 mag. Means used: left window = 12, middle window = 13.1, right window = 11.7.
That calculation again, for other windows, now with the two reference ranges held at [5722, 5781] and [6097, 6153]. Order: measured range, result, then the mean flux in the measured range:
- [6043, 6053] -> 0.019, 12.7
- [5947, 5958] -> 0.457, 8.33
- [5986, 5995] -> 0.296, 9.74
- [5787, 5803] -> -0.136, 13.9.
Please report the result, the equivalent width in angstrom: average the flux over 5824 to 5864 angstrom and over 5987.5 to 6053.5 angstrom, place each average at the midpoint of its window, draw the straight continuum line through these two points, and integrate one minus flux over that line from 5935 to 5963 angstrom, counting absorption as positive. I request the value 6.8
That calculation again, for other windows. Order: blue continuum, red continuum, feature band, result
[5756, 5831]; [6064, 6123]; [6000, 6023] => 3.9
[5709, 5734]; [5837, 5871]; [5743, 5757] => -1.9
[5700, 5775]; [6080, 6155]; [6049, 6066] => 0.5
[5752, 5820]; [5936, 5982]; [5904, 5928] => 5.7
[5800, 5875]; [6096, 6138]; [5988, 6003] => 2.9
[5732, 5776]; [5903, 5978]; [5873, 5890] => 4.5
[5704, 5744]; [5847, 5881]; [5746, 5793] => -4.1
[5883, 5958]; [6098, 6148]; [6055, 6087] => -2.9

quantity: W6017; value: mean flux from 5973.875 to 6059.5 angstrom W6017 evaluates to 11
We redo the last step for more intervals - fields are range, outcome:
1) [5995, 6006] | 10.2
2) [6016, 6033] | 11.7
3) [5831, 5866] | 11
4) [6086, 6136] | 13.2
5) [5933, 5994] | 8.93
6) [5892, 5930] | 6.34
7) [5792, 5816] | 14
